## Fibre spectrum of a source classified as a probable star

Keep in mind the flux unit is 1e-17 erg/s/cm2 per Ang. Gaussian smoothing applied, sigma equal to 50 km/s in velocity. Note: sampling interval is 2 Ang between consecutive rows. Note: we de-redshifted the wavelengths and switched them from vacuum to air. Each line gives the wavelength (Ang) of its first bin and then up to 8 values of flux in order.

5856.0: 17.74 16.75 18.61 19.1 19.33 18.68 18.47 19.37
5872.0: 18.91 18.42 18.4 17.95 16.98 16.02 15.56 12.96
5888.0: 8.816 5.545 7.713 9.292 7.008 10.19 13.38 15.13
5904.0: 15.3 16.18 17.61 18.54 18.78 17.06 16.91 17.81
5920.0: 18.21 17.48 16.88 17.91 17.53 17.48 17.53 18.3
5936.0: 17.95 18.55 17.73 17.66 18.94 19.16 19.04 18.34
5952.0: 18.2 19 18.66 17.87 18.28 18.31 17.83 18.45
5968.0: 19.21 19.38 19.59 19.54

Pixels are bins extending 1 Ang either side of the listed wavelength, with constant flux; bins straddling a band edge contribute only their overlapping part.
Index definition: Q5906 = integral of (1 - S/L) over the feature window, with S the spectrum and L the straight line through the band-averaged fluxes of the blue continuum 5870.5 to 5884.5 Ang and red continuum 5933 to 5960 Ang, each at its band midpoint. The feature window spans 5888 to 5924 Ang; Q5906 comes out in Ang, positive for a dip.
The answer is 7.62 Ang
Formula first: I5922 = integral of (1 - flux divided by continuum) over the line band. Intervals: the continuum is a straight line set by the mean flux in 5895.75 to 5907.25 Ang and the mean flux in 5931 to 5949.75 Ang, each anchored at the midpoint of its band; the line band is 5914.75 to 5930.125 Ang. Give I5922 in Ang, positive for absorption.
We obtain -1.45 Ang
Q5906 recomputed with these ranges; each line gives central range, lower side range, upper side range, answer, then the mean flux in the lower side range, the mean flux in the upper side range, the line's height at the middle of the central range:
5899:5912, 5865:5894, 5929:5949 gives 0.2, 15.1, 18.2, 16.4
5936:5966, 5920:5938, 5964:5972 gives 0.0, 17.7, 18.9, 18.4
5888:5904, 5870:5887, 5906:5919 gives 6.8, 17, 17.7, 17.4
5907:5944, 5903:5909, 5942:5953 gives -0.8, 16.4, 18.6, 17.4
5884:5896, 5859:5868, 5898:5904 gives 4.8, 18.9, 13.8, 15.3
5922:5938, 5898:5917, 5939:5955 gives -0.2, 16.2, 18.5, 17.5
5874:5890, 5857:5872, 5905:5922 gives 3.0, 18.6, 17.6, 18.3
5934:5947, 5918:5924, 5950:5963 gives -0.2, 17.7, 18.4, 18.1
